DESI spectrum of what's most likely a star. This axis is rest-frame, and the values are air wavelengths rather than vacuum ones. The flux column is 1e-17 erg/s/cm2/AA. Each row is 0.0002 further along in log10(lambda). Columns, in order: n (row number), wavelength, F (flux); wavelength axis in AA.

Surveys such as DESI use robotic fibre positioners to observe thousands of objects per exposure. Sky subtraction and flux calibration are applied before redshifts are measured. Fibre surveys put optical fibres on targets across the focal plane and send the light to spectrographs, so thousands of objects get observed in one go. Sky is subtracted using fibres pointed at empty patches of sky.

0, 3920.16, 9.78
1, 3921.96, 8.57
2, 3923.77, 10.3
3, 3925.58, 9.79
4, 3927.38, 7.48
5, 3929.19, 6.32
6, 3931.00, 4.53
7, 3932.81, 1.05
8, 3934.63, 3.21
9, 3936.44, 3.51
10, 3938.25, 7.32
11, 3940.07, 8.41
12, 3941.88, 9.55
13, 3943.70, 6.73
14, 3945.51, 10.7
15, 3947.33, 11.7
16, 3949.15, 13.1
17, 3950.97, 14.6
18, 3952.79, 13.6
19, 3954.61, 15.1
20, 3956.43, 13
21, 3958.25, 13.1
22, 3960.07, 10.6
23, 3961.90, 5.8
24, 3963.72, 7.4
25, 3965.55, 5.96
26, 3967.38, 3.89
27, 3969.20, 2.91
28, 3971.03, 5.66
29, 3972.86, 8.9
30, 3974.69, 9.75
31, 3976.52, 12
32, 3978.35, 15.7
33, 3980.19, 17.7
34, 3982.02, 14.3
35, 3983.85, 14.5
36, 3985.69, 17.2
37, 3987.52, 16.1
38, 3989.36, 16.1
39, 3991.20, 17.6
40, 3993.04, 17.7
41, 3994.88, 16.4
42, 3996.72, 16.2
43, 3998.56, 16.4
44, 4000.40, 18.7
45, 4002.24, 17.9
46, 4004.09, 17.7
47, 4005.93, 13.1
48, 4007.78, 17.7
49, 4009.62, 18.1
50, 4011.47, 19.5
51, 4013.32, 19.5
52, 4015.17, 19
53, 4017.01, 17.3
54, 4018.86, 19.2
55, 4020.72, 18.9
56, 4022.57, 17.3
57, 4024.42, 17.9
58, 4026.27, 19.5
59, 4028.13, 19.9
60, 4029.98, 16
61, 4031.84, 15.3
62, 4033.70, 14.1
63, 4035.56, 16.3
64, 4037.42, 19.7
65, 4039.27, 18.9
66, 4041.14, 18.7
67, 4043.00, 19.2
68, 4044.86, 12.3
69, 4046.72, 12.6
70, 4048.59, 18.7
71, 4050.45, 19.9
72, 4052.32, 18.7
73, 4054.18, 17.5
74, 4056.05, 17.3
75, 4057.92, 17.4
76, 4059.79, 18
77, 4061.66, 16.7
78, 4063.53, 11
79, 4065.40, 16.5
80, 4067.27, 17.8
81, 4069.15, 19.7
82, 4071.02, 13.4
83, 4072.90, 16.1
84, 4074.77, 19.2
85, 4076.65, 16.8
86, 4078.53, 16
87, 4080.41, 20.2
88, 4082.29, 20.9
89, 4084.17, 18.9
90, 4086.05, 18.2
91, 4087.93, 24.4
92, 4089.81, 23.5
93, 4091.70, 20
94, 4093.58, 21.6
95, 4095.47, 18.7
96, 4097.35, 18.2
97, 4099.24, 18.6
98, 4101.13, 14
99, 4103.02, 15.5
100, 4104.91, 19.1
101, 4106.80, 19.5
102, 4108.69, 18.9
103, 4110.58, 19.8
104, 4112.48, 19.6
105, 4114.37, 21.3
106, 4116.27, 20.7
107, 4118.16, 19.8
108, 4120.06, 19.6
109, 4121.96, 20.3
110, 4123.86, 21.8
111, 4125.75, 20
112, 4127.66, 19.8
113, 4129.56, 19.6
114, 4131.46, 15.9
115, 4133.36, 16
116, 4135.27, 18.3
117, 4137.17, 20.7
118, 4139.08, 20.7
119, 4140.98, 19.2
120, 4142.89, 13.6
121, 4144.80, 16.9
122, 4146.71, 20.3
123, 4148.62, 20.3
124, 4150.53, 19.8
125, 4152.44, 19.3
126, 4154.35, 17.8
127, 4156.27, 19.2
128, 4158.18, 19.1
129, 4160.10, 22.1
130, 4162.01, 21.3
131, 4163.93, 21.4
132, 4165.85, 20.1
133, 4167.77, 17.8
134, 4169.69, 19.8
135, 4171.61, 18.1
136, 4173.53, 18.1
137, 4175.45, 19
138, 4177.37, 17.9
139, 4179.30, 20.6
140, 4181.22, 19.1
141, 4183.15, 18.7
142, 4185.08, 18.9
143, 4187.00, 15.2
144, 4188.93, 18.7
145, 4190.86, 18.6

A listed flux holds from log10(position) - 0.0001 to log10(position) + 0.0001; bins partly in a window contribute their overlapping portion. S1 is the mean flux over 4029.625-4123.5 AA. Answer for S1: 18.1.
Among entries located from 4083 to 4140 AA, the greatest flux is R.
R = 24.4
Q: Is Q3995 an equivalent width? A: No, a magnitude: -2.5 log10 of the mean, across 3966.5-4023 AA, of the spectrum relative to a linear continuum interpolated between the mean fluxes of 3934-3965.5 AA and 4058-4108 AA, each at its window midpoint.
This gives -0.19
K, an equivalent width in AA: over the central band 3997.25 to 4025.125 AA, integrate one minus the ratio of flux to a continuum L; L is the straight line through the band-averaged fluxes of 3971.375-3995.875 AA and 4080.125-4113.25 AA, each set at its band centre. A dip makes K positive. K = -3.5 AA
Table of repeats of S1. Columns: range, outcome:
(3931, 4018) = 12.5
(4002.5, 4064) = 17.4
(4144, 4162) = 19.5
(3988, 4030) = 17.7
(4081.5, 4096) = 20.8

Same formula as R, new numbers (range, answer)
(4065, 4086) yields 20.9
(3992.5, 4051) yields 19.9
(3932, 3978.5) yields 15.7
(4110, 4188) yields 22.1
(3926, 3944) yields 9.55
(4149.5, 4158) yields 19.8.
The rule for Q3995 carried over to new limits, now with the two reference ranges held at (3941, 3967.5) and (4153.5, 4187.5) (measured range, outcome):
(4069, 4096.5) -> -0.22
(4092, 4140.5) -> -0.13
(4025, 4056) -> -0.24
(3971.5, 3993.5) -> -0.24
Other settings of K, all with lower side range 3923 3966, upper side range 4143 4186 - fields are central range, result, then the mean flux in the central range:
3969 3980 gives 0.26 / 10.1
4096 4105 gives -0.41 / 17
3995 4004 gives -4.52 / 17.3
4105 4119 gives -2.61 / 19.9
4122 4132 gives -1.25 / 19.6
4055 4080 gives -3.43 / 16.7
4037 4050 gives -3.48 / 17.2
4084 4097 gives -4.13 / 20.8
